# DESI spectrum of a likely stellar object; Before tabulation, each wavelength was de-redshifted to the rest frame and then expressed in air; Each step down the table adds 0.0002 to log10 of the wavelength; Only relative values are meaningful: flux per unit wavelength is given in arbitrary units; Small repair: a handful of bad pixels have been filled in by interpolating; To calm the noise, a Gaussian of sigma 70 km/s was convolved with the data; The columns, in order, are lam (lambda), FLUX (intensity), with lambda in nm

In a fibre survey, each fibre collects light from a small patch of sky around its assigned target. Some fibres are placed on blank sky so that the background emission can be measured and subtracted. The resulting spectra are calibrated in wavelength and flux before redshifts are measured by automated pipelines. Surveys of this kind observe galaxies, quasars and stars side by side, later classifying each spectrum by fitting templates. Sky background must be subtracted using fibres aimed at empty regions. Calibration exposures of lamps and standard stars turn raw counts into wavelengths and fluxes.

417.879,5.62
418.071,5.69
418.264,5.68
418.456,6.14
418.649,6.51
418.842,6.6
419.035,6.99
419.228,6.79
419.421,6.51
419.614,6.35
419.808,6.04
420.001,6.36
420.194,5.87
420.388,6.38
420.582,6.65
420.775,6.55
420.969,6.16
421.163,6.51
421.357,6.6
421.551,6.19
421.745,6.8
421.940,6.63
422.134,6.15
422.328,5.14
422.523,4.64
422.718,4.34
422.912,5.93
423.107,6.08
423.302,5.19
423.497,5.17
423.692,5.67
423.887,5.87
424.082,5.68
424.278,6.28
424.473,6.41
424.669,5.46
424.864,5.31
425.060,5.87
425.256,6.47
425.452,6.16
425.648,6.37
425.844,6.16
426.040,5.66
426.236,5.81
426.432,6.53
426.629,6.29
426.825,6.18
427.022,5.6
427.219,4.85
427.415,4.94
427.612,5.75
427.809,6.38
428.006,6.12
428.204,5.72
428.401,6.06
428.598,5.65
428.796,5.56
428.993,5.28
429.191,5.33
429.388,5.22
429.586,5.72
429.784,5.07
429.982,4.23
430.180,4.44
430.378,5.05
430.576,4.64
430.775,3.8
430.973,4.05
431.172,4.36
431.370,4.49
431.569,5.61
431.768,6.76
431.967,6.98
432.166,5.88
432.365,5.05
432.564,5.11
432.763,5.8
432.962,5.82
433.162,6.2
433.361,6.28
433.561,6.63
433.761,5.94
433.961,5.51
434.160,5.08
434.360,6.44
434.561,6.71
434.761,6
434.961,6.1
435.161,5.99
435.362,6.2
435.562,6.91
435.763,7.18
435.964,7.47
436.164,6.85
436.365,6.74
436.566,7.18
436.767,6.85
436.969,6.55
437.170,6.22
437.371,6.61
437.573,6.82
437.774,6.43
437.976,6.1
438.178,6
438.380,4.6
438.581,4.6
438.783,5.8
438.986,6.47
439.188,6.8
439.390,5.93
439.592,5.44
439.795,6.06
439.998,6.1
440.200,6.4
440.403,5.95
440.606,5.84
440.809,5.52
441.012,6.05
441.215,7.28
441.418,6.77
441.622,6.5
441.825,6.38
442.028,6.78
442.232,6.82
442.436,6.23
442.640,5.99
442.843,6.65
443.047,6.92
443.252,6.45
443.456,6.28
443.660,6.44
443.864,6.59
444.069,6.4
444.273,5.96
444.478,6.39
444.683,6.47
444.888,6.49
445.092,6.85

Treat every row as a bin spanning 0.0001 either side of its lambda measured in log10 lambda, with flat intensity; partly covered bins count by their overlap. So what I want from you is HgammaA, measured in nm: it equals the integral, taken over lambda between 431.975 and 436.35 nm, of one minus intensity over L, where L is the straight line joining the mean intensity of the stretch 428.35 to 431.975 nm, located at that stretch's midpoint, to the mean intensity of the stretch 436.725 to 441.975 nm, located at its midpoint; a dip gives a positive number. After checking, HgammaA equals -0.48 nm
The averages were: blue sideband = 5.12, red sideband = 6.15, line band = 6.18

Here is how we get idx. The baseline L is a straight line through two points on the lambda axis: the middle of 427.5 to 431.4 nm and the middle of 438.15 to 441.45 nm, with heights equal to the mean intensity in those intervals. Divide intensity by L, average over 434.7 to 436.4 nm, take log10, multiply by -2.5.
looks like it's -0.175 mag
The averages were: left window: 5.15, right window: 5.96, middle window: 6.62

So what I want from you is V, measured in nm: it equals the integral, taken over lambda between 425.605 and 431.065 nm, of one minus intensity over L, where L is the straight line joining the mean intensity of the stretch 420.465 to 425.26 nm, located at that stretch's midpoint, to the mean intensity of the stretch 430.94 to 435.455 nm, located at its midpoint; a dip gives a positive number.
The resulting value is 0.39 nm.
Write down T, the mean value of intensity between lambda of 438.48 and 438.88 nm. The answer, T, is 5.2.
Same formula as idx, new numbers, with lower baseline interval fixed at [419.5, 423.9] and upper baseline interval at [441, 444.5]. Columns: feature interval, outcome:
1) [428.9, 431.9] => 0.242 mag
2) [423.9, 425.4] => 0.021 mag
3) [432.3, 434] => 0.076 mag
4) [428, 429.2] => 0.089 mag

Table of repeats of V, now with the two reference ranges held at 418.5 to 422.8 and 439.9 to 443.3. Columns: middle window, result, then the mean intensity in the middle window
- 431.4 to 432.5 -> 0.07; 5.92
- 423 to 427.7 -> 0.33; 5.82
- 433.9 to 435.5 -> 0.07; 6.04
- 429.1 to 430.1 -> 0.19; 5.1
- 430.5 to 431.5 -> 0.32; 4.3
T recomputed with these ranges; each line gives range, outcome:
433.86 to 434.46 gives 5.68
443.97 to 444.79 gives 6.3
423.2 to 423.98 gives 5.48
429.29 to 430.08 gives 5.06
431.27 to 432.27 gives 5.94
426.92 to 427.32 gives 5.23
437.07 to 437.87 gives 6.52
